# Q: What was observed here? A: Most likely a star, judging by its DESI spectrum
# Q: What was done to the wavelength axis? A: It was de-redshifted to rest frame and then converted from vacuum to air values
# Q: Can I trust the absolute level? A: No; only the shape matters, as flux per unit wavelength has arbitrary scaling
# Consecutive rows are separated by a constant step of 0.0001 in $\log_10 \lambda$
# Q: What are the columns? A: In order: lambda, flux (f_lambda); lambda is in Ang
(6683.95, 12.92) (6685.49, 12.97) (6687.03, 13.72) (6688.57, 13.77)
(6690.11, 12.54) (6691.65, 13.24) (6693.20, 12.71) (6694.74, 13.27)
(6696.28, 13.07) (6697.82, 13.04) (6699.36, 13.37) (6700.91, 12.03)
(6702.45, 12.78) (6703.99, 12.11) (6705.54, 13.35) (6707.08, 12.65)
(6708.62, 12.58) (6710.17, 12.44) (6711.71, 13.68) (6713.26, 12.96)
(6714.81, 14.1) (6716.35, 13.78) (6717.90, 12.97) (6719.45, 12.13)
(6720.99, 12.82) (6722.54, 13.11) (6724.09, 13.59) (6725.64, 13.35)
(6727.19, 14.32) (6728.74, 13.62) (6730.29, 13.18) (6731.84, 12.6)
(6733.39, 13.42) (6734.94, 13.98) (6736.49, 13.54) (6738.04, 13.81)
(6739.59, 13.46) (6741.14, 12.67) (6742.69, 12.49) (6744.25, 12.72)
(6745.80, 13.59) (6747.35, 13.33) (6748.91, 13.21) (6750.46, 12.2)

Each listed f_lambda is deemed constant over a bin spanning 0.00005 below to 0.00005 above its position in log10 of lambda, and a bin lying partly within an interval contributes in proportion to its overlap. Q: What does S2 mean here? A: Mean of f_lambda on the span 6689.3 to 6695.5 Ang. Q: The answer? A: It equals 12.9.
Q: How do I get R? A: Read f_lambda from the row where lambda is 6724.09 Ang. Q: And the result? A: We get 13.59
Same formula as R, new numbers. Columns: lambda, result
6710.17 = 12.44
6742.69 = 12.49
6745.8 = 13.59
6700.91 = 12.03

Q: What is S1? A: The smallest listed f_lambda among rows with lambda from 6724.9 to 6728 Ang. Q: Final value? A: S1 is 13.35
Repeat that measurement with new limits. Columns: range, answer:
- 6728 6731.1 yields 13.18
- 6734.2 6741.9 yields 12.67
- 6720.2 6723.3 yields 12.82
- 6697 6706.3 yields 12.03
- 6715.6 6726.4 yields 12.13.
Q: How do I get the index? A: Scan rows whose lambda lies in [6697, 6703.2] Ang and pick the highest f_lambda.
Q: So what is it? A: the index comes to 13.37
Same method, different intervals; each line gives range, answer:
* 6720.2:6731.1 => 14.32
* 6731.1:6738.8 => 13.98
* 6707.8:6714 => 13.68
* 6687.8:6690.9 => 13.77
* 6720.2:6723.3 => 13.11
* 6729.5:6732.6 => 13.18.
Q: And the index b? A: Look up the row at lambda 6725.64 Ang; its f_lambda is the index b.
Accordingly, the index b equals 13.35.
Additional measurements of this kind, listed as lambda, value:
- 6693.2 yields 12.71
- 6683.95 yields 12.92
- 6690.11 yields 12.54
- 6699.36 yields 13.37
